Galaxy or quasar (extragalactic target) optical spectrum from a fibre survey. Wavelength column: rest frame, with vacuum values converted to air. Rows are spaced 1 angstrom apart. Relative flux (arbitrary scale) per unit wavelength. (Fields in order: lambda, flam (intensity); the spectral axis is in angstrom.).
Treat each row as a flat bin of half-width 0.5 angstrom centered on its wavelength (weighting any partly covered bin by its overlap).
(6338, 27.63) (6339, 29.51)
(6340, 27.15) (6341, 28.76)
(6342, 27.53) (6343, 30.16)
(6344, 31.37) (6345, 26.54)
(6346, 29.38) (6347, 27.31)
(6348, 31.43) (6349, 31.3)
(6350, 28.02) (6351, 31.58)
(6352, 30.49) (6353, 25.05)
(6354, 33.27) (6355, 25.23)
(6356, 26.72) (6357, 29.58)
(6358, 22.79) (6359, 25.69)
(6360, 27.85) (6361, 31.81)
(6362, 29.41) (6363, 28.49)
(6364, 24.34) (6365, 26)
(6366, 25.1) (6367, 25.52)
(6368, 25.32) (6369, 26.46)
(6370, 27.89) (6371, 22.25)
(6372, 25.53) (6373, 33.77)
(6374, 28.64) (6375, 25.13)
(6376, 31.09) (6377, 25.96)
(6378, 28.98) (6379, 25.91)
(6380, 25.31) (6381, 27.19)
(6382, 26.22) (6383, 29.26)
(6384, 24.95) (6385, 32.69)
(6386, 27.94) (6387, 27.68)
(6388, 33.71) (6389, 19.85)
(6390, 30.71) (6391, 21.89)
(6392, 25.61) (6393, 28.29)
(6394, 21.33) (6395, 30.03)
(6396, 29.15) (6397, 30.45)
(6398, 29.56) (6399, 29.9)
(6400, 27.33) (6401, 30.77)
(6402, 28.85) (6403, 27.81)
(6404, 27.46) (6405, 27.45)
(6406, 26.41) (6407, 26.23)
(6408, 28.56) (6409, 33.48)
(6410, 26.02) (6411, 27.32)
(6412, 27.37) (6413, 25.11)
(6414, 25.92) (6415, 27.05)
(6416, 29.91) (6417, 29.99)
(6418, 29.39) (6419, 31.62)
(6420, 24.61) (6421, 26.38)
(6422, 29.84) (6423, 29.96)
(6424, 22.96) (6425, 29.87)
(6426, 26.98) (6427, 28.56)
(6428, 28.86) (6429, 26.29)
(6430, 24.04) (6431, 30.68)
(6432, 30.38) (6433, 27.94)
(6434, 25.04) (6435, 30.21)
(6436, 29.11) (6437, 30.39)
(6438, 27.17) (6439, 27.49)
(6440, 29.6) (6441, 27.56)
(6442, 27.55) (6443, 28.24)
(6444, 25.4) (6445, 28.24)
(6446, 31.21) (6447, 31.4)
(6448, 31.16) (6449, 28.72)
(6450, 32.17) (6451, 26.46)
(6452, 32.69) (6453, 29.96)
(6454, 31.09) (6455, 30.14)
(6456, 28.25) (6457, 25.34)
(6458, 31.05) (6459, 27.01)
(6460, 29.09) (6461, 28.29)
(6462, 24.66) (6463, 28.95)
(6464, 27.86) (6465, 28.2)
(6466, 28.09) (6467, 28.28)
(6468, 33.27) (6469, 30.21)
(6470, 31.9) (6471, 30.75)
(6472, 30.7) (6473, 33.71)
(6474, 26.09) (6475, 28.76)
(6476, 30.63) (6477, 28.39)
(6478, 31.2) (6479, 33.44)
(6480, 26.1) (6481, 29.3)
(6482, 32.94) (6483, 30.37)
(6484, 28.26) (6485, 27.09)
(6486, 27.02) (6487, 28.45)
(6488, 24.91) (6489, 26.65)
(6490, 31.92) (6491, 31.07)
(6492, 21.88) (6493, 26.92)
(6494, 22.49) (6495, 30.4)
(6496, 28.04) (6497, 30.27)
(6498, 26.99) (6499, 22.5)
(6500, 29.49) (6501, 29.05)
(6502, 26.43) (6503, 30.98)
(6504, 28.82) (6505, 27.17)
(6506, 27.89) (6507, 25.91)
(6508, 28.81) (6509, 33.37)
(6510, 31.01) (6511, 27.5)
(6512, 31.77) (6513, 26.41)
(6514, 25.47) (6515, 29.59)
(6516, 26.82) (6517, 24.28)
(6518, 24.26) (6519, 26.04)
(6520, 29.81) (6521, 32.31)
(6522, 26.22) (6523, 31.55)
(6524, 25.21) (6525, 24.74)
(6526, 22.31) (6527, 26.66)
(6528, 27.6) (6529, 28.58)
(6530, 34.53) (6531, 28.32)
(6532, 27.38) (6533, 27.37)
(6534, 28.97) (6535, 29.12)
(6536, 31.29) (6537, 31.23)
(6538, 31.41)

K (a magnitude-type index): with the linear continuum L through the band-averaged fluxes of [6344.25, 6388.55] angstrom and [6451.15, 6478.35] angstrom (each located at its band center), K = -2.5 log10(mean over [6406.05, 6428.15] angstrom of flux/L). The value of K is 0.026 mag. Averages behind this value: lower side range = 27.8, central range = 28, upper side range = 29.4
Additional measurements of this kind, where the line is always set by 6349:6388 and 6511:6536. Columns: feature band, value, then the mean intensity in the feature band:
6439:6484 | -0.063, 29.4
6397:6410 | -0.037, 28.6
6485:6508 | 0.009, 27.5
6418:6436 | -0.011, 28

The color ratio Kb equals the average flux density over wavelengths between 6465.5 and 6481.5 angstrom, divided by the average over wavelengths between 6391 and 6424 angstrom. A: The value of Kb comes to 1.08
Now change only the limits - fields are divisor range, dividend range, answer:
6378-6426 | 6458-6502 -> 1.03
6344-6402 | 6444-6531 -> 1.03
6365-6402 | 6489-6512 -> 1.03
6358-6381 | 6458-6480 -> 1.09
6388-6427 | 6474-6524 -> 1.02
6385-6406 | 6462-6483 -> 1.07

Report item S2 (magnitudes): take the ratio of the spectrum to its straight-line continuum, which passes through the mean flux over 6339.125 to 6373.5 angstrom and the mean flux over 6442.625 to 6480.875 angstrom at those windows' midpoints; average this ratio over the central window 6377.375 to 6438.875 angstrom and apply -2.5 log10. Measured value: 0.03 mag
